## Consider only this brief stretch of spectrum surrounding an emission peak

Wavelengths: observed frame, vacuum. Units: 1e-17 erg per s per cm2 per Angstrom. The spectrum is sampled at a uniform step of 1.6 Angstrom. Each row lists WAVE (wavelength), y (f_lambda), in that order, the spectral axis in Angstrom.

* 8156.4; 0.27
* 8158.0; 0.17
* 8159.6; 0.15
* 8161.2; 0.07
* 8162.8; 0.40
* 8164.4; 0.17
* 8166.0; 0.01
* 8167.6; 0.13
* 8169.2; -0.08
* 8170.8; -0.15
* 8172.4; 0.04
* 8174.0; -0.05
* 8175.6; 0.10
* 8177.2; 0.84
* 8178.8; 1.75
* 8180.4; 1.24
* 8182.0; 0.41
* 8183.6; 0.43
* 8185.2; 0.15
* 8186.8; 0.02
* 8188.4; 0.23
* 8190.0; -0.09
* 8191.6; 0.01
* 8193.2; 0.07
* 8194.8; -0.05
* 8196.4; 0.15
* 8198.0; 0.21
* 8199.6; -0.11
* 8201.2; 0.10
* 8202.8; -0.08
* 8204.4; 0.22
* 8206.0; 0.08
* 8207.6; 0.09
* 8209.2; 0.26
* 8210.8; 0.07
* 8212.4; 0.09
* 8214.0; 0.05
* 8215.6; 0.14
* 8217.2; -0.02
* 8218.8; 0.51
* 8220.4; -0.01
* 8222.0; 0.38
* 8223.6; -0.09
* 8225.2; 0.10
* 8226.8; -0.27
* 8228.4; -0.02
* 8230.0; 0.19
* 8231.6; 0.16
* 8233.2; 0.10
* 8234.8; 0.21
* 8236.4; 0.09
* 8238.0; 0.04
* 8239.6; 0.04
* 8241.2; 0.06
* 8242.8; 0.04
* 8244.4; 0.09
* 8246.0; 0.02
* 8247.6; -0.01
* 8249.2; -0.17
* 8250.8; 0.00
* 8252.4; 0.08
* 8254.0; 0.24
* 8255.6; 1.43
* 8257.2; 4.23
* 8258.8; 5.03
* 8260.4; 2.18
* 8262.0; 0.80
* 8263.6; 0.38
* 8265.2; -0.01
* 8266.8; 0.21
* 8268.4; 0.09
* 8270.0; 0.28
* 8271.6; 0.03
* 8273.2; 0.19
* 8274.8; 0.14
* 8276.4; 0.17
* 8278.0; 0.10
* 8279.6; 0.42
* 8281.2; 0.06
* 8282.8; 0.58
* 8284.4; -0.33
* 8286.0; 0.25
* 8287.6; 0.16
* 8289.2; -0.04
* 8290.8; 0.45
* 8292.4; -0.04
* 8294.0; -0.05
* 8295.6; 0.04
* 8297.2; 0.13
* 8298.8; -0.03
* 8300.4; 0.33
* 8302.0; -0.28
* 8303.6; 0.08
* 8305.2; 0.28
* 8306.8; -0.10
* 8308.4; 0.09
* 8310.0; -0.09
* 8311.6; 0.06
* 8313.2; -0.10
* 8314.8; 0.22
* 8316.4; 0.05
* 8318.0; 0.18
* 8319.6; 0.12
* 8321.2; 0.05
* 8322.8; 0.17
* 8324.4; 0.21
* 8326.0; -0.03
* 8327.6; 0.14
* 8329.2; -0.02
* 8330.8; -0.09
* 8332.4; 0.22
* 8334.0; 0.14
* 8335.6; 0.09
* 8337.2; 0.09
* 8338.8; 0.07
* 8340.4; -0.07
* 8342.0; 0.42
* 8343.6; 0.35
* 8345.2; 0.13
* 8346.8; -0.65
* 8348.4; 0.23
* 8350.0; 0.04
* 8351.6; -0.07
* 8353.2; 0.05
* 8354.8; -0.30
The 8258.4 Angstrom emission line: [O III] 5007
